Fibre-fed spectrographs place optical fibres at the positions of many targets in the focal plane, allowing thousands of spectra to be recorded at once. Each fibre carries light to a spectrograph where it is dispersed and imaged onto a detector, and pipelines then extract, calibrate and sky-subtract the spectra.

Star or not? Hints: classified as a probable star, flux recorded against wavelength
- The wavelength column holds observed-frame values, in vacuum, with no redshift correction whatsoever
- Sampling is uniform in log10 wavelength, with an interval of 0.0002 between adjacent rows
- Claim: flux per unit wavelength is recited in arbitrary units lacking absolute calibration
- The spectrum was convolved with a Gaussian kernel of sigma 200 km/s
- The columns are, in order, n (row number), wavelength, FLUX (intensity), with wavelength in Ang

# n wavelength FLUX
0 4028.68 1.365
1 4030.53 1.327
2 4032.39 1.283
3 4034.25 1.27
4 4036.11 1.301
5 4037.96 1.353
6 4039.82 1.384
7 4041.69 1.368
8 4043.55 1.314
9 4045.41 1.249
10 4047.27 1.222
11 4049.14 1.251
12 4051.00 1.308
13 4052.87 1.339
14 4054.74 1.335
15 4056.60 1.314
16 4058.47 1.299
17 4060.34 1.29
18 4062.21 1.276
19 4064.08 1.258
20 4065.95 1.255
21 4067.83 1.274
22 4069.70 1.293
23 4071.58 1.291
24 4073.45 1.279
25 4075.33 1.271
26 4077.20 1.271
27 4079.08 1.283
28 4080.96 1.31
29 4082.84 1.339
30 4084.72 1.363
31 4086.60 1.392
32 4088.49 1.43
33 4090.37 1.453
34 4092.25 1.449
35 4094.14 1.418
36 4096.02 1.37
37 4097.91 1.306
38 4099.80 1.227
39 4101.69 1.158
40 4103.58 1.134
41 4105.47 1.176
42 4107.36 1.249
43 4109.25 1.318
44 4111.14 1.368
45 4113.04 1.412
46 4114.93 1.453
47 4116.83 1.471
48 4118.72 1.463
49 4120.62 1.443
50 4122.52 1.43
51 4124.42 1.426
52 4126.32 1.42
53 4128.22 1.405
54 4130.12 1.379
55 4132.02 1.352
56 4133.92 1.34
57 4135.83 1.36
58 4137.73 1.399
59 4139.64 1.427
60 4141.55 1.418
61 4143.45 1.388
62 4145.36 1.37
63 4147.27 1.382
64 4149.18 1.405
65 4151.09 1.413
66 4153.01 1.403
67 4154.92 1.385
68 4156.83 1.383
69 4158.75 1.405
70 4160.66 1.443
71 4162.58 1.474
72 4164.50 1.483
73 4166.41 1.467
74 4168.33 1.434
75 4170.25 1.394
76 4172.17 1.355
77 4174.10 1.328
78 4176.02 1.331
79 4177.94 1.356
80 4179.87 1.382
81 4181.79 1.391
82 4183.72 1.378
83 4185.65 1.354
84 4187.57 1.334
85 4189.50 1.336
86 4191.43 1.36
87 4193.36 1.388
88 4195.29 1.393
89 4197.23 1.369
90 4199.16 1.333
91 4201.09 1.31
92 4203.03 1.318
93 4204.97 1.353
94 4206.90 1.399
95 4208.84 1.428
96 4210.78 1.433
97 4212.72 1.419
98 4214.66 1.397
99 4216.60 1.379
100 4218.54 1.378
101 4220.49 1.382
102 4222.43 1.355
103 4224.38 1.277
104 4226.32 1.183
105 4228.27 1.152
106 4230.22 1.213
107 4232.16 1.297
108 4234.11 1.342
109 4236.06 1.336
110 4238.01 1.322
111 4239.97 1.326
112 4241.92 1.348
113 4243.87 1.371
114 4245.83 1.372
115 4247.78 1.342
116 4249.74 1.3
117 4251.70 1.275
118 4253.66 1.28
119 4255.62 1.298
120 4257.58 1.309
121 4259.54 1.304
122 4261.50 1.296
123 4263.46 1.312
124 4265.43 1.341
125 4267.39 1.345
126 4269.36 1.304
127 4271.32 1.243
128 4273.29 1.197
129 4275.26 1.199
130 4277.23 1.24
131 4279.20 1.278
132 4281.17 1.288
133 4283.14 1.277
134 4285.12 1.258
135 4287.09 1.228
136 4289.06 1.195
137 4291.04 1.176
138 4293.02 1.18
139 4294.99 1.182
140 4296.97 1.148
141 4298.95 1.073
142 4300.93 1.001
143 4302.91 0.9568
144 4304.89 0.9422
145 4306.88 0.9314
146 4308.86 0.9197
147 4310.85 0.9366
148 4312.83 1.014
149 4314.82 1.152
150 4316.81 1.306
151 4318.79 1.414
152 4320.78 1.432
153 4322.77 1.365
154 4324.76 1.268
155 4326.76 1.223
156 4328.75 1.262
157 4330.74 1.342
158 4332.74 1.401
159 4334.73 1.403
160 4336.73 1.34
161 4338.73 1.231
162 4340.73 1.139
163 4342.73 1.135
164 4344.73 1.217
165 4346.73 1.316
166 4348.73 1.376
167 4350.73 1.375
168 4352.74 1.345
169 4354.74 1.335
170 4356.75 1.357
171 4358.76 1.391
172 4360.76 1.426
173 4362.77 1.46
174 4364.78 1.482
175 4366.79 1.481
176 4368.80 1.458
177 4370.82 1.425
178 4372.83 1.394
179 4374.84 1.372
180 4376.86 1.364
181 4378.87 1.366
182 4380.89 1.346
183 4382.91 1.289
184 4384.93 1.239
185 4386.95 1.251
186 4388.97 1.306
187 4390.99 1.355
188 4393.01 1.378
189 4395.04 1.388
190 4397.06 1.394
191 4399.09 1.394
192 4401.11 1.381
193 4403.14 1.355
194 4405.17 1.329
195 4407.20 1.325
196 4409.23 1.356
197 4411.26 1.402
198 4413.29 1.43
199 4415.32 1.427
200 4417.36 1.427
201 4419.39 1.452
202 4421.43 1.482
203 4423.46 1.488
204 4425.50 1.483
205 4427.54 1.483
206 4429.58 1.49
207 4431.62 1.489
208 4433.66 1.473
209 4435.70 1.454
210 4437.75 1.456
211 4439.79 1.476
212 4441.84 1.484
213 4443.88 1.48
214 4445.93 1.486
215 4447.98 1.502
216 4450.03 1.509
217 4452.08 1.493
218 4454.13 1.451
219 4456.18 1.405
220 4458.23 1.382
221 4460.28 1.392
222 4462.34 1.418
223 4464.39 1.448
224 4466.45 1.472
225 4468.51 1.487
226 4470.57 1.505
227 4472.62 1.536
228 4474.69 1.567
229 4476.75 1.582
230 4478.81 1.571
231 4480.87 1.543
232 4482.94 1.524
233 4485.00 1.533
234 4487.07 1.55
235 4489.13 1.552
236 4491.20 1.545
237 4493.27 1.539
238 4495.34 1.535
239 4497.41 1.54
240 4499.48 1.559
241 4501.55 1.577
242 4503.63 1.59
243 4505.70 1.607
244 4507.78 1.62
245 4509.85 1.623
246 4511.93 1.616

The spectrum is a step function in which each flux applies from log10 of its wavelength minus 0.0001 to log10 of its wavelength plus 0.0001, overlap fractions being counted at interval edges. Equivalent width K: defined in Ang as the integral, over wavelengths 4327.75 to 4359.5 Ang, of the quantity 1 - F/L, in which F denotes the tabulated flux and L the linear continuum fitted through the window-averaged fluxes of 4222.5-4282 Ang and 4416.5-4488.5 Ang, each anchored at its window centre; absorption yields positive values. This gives 1.6 Ang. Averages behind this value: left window 1.29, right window 1.49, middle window 1.31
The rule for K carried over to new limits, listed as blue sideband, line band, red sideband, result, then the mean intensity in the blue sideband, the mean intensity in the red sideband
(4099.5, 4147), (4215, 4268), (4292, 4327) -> -4.19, 1.36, 1.13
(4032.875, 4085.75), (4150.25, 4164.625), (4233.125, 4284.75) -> -1.33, 1.3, 1.3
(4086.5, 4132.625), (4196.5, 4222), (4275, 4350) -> -1.80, 1.36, 1.2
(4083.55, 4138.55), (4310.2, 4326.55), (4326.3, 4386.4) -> 1.27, 1.36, 1.34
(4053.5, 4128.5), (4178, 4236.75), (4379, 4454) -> 0.74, 1.33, 1.42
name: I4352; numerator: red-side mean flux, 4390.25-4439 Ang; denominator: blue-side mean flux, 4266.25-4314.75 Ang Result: 1.2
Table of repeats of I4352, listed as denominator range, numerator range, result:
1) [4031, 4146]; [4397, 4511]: 1.11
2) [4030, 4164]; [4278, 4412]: 0.95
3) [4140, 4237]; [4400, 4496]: 1.08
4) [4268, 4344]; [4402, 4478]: 1.21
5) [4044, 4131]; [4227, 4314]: 0.92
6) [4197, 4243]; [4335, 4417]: 1.01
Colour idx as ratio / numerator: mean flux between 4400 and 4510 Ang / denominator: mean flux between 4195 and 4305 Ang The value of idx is 1.16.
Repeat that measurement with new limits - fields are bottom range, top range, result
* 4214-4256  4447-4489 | 1.14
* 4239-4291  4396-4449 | 1.12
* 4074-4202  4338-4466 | 1.02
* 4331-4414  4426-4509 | 1.11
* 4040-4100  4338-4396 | 1.02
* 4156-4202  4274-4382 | 0.91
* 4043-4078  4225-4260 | 1.01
